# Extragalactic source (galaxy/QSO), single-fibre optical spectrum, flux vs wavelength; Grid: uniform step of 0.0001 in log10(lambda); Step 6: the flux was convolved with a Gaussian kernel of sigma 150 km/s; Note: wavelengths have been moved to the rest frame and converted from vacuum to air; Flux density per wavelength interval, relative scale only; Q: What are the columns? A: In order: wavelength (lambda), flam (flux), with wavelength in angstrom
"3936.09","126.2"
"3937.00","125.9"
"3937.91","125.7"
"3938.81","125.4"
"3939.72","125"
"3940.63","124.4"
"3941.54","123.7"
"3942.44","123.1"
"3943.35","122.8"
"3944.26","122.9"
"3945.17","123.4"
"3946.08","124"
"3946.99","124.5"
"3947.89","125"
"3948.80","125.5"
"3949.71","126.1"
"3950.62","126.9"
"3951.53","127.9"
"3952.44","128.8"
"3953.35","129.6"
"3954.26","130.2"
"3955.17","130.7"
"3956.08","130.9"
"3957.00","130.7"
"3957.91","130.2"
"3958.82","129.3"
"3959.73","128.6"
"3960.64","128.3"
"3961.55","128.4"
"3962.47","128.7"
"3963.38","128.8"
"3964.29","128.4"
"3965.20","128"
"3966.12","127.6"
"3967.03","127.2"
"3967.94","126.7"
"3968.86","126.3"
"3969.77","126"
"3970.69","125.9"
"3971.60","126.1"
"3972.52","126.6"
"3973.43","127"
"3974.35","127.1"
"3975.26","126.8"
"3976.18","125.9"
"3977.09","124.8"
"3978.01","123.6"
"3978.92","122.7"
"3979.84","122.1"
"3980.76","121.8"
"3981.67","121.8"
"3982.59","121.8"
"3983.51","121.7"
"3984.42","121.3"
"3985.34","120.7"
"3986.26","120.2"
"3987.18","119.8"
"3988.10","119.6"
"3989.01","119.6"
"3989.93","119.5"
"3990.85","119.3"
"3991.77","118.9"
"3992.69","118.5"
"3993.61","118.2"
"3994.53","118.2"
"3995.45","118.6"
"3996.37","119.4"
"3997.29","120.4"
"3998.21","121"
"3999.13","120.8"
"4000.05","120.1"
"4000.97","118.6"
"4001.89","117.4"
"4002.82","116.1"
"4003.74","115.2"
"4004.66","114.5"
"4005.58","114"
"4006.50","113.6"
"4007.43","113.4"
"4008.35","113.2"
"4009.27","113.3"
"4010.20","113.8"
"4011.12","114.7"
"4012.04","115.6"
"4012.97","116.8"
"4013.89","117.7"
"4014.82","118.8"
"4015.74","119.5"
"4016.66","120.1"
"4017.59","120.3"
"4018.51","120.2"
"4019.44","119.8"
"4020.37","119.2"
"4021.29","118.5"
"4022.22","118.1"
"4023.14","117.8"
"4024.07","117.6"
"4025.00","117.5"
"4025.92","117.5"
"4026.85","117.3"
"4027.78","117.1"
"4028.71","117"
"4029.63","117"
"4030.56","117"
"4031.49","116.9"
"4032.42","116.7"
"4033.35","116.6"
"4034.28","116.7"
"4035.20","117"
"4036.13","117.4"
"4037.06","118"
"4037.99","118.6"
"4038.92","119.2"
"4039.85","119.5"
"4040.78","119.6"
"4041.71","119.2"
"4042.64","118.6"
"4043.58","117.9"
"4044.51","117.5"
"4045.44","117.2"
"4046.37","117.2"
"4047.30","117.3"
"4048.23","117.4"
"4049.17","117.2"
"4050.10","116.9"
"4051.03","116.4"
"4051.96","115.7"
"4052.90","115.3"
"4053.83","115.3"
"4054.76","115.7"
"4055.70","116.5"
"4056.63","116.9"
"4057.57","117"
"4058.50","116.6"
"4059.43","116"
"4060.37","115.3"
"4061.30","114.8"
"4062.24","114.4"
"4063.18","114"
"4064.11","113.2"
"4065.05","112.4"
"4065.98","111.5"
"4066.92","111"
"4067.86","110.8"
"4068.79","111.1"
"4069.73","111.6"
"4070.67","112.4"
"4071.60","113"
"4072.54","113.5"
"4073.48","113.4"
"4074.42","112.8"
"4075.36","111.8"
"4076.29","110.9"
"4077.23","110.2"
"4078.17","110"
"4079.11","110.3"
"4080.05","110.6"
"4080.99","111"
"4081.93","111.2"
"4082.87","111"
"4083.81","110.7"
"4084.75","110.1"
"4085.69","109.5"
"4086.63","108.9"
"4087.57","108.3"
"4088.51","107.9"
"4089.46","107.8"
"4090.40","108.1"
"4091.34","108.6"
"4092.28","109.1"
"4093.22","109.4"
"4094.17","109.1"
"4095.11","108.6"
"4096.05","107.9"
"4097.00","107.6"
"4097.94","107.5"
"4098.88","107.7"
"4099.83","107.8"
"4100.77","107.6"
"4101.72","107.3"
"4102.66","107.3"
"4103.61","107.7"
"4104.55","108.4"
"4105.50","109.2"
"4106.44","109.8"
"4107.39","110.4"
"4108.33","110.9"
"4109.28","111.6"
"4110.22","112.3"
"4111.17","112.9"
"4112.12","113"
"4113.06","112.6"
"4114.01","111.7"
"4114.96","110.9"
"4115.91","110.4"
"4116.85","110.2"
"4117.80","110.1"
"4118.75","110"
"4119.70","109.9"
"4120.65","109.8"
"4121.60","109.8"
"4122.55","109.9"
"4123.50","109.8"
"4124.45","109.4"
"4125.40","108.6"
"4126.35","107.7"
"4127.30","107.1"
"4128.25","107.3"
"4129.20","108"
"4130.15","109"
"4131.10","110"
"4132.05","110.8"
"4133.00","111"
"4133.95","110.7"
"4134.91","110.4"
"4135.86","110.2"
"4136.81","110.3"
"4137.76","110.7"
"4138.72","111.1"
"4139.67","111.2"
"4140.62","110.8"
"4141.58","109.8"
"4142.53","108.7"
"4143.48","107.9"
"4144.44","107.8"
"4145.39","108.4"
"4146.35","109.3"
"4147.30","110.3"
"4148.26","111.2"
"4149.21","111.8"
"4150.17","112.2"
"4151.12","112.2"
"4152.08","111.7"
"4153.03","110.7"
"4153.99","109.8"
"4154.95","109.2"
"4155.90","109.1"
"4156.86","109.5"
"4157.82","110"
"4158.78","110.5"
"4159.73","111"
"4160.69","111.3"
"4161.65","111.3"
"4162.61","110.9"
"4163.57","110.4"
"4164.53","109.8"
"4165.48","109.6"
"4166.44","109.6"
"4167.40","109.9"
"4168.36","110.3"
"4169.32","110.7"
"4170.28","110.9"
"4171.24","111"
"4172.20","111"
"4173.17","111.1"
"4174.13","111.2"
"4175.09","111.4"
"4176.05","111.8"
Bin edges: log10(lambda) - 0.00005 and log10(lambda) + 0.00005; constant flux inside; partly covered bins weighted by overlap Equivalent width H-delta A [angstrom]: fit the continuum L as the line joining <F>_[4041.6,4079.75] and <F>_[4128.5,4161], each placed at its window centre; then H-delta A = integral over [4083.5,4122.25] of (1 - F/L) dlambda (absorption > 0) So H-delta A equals 1.0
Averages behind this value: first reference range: 114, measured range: 109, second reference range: 110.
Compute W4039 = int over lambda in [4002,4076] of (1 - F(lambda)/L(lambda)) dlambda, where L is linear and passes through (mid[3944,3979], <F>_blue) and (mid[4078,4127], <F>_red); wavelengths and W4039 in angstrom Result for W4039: 0.8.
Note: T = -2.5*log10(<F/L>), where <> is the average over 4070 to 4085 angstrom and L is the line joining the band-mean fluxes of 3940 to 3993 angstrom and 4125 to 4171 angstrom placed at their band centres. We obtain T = 0.04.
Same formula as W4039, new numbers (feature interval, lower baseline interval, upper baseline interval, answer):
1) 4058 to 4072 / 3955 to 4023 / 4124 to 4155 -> 0.30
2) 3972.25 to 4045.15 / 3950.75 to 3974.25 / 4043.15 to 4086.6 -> 1.64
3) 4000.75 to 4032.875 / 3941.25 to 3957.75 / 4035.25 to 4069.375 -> 0.74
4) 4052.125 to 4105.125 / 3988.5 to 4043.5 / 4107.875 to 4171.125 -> 1.29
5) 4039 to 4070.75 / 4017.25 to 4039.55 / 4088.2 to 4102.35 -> -0.45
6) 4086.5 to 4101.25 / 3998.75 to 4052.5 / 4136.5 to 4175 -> 0.70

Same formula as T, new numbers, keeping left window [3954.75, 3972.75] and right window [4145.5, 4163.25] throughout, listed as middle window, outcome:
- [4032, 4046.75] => 0.03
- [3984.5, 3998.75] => 0.05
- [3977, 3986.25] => 0.04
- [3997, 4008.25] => 0.07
